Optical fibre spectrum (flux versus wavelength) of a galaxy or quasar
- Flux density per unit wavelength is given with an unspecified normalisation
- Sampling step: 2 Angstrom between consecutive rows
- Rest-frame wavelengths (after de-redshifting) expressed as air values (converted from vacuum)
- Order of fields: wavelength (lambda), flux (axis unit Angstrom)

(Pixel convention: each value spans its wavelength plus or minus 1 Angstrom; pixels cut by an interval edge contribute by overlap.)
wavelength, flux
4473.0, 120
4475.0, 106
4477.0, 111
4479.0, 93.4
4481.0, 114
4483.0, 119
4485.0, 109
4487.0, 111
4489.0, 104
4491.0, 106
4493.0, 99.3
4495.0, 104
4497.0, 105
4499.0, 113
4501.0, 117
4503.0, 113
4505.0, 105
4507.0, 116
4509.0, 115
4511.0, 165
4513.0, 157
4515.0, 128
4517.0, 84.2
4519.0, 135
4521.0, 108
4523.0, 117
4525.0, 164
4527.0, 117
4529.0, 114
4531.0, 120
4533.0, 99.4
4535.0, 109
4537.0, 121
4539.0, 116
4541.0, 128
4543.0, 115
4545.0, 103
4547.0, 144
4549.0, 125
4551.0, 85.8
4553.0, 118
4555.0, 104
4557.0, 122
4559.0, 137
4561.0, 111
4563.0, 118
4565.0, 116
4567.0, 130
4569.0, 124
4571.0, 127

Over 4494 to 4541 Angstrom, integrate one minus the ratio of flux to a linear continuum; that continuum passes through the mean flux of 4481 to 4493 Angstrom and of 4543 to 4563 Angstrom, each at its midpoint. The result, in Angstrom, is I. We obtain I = -2.82 Angstrom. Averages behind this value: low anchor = 109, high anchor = 117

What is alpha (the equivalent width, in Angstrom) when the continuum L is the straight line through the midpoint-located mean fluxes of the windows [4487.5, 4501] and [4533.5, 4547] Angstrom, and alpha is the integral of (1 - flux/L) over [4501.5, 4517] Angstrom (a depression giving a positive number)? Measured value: -2.2 Angstrom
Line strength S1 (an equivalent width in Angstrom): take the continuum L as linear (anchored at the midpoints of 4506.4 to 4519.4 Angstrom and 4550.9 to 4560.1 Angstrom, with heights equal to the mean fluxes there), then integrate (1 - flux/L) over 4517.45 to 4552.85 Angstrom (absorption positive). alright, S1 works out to 1.1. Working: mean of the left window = 129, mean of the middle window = 118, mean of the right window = 116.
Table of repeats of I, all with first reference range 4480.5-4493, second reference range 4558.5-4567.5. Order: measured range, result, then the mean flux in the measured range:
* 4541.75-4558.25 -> 0.6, 115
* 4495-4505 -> 0.1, 110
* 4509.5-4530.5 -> -2.5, 128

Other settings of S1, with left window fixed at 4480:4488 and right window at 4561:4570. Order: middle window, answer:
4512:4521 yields -0.6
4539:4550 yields -0.3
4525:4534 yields -0.1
